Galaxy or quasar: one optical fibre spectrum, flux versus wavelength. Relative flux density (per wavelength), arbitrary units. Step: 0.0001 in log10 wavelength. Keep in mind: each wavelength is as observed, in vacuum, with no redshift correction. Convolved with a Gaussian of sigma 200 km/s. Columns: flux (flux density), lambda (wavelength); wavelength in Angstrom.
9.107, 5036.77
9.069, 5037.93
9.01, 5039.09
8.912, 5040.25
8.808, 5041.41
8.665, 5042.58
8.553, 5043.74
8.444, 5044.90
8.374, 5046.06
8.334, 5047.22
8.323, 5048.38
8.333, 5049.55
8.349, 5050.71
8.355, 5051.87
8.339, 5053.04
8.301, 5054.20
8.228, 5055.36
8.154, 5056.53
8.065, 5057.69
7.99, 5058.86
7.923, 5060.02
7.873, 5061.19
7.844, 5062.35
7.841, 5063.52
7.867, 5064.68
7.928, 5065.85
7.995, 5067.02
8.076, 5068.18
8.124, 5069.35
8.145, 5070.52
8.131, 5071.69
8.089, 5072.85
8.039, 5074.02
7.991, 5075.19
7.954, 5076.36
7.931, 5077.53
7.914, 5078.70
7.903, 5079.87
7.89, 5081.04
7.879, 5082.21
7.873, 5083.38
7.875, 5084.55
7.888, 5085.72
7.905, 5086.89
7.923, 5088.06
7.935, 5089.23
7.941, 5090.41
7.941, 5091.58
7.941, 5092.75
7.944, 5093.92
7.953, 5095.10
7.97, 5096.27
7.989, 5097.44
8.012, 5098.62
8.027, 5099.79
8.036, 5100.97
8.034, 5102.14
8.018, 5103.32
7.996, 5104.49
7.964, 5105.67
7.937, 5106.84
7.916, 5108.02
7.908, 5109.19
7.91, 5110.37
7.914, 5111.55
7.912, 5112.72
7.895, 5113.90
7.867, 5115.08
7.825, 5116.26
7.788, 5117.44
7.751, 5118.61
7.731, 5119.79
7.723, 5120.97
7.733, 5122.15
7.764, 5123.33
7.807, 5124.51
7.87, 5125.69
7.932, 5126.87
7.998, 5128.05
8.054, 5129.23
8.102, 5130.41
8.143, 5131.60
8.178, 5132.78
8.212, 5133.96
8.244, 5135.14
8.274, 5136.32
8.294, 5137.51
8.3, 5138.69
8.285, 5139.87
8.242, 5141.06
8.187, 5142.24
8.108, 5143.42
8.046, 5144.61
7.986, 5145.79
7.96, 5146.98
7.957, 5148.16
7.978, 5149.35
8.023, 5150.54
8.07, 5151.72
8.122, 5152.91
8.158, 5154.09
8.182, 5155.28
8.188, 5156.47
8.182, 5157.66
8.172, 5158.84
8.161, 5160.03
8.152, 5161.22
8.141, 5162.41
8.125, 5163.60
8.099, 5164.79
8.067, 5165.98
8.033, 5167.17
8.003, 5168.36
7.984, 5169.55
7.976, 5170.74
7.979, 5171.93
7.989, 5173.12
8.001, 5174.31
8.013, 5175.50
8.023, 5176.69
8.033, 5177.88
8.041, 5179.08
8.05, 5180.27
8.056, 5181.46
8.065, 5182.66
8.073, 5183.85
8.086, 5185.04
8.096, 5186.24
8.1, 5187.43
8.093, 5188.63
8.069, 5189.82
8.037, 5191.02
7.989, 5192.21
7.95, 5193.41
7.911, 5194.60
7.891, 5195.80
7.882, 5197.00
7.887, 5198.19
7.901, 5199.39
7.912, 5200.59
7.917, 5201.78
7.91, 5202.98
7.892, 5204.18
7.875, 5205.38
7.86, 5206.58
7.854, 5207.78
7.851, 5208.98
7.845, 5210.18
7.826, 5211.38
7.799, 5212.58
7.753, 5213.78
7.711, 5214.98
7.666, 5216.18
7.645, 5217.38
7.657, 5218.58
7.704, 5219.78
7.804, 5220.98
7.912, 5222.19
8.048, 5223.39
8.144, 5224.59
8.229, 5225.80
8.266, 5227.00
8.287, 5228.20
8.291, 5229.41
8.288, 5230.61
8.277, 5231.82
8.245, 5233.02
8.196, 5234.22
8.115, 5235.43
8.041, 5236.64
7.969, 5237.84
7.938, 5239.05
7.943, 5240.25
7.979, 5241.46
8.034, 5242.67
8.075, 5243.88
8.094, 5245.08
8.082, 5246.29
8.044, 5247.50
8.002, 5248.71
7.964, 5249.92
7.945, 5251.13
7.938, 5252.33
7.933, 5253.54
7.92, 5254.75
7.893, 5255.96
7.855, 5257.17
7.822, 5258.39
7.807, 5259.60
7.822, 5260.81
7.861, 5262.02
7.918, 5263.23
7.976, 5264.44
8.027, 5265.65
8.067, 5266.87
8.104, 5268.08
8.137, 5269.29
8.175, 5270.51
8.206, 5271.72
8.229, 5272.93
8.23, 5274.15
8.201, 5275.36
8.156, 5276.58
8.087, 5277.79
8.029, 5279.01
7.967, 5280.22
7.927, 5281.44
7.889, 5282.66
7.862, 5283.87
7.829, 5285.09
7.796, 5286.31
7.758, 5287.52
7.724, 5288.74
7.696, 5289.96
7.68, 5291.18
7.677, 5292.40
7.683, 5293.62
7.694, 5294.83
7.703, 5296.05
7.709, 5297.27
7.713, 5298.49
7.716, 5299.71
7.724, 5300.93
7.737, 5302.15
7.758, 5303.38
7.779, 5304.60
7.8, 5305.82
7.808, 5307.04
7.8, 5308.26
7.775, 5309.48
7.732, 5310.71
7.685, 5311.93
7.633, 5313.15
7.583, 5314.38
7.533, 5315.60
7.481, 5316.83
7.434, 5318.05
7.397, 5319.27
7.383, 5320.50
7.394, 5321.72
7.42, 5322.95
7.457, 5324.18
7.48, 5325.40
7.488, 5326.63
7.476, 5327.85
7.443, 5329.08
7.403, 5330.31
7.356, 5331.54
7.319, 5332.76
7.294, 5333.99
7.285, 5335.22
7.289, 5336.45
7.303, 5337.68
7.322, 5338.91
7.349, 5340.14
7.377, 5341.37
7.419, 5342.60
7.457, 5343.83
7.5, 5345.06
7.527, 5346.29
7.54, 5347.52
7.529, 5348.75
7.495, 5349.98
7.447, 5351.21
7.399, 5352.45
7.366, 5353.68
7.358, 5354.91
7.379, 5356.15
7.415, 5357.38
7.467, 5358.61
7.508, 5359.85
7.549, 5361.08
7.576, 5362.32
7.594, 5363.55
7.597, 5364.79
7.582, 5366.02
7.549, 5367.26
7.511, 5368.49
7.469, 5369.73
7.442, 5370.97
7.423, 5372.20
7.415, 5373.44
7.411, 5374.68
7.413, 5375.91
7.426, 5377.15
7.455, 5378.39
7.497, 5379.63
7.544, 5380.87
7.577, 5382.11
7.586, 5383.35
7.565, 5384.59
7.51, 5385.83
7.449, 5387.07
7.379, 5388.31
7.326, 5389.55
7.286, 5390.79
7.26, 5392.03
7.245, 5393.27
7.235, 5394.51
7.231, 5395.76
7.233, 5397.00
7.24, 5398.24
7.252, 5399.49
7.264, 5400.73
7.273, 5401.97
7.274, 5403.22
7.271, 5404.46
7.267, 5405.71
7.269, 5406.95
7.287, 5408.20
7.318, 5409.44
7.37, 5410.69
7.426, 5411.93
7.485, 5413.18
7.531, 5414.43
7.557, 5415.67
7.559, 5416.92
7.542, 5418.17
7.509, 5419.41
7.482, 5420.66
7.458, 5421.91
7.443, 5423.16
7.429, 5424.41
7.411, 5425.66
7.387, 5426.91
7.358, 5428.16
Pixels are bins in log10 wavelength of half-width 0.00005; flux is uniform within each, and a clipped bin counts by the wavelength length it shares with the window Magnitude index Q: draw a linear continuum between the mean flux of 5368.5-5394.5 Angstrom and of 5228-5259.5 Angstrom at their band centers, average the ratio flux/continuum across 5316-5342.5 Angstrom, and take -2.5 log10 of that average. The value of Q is 0.039 mag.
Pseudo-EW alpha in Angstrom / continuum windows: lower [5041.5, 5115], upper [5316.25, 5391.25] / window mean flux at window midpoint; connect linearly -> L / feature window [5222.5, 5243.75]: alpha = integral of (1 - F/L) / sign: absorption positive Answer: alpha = -1.2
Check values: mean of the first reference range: 8.05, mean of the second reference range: 7.44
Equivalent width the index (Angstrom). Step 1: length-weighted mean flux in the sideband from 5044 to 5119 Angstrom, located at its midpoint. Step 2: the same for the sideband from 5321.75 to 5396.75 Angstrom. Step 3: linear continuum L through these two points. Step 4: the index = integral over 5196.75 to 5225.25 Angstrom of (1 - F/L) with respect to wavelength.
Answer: -0.4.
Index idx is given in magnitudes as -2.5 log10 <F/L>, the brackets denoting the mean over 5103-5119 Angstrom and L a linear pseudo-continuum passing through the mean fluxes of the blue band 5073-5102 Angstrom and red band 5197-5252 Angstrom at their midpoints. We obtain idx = 0.01 mag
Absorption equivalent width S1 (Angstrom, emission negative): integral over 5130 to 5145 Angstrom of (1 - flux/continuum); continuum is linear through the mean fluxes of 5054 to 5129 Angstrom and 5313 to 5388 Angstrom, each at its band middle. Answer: -0.7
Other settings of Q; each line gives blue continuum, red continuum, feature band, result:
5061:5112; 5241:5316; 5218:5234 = -0.03 mag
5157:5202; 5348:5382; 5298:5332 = 0.01 mag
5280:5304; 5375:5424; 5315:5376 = 0.02 mag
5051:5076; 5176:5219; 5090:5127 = 0.02 mag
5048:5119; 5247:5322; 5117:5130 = 0.02 mag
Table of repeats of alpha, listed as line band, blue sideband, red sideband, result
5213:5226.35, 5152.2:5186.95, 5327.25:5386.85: 0.12 Angstrom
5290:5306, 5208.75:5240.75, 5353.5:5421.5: 0.02 Angstrom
